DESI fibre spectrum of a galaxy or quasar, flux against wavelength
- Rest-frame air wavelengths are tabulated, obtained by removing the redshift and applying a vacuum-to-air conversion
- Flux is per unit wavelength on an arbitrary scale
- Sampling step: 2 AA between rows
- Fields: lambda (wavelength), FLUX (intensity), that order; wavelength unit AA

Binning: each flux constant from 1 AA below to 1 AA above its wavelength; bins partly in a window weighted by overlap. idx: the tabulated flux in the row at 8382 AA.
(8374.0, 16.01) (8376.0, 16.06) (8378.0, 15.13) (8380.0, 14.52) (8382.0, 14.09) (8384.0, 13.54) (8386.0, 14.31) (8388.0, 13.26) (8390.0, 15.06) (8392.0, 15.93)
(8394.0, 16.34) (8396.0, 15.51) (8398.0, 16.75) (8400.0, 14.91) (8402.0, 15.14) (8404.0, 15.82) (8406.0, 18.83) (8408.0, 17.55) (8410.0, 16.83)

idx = 14.09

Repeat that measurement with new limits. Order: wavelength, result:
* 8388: 13.26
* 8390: 15.06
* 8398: 16.75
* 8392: 15.93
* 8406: 18.83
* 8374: 16.01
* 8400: 14.91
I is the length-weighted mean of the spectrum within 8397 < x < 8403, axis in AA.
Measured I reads 15.6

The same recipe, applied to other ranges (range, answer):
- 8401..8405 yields 15.5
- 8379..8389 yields 13.9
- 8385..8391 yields 14.2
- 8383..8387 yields 13.9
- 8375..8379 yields 15.6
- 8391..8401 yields 15.9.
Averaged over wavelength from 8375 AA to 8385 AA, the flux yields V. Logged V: 14.7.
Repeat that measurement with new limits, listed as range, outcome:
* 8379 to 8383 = 14.3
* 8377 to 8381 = 14.8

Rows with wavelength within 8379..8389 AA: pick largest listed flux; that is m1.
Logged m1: 14.52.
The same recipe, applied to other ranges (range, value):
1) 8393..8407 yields 18.83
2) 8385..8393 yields 15.93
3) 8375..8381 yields 16.06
